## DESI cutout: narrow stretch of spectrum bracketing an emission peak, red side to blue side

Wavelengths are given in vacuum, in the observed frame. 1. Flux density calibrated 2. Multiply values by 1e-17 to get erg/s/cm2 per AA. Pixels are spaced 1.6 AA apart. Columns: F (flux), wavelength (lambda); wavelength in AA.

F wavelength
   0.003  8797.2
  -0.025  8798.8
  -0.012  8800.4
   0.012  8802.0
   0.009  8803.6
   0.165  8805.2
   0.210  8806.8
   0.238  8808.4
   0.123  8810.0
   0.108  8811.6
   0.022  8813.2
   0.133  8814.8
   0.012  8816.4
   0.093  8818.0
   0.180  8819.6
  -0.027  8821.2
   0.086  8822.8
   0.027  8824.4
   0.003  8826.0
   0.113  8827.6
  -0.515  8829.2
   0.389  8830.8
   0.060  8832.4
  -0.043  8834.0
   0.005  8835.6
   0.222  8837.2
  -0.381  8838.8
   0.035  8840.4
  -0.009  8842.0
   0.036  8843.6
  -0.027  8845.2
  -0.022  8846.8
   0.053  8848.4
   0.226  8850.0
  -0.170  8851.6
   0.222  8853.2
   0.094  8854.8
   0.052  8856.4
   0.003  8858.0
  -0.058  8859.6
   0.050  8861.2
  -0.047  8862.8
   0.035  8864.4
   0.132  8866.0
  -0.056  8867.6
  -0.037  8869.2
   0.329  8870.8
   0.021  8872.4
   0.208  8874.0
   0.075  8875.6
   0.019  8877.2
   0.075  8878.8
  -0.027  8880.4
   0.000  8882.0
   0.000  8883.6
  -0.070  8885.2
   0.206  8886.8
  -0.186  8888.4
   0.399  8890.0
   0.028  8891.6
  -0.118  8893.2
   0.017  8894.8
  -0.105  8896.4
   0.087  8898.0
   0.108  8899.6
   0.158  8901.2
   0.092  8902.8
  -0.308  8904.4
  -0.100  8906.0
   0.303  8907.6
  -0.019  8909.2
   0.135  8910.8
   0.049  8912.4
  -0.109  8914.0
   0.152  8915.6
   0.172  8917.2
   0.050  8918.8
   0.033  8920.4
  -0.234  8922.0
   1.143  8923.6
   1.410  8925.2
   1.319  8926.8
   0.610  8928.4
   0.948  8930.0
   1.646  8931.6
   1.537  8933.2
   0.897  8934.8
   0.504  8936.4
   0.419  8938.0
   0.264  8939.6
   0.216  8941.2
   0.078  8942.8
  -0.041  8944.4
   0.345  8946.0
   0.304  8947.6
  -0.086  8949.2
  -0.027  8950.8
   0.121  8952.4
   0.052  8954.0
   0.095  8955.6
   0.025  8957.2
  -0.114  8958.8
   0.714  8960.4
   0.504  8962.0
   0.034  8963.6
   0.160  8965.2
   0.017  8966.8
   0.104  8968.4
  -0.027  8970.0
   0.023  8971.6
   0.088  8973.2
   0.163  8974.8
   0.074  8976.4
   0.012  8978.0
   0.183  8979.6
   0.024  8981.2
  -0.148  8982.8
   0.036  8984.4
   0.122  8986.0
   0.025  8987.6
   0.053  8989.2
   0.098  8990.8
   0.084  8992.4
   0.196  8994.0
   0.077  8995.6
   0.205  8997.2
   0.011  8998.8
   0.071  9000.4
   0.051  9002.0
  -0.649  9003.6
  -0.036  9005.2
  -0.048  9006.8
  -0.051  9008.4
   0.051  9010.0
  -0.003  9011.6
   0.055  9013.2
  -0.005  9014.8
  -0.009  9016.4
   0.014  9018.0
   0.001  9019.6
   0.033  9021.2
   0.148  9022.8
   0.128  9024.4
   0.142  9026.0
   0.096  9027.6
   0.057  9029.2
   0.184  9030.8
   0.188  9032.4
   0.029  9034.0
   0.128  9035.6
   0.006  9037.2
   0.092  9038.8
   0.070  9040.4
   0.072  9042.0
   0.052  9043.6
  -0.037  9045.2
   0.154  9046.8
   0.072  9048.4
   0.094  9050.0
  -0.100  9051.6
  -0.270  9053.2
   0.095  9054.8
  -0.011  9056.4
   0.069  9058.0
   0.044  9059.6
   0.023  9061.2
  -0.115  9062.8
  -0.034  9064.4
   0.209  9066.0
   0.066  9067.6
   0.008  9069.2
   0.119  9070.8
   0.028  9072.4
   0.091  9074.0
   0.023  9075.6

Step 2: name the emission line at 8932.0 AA [O II]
